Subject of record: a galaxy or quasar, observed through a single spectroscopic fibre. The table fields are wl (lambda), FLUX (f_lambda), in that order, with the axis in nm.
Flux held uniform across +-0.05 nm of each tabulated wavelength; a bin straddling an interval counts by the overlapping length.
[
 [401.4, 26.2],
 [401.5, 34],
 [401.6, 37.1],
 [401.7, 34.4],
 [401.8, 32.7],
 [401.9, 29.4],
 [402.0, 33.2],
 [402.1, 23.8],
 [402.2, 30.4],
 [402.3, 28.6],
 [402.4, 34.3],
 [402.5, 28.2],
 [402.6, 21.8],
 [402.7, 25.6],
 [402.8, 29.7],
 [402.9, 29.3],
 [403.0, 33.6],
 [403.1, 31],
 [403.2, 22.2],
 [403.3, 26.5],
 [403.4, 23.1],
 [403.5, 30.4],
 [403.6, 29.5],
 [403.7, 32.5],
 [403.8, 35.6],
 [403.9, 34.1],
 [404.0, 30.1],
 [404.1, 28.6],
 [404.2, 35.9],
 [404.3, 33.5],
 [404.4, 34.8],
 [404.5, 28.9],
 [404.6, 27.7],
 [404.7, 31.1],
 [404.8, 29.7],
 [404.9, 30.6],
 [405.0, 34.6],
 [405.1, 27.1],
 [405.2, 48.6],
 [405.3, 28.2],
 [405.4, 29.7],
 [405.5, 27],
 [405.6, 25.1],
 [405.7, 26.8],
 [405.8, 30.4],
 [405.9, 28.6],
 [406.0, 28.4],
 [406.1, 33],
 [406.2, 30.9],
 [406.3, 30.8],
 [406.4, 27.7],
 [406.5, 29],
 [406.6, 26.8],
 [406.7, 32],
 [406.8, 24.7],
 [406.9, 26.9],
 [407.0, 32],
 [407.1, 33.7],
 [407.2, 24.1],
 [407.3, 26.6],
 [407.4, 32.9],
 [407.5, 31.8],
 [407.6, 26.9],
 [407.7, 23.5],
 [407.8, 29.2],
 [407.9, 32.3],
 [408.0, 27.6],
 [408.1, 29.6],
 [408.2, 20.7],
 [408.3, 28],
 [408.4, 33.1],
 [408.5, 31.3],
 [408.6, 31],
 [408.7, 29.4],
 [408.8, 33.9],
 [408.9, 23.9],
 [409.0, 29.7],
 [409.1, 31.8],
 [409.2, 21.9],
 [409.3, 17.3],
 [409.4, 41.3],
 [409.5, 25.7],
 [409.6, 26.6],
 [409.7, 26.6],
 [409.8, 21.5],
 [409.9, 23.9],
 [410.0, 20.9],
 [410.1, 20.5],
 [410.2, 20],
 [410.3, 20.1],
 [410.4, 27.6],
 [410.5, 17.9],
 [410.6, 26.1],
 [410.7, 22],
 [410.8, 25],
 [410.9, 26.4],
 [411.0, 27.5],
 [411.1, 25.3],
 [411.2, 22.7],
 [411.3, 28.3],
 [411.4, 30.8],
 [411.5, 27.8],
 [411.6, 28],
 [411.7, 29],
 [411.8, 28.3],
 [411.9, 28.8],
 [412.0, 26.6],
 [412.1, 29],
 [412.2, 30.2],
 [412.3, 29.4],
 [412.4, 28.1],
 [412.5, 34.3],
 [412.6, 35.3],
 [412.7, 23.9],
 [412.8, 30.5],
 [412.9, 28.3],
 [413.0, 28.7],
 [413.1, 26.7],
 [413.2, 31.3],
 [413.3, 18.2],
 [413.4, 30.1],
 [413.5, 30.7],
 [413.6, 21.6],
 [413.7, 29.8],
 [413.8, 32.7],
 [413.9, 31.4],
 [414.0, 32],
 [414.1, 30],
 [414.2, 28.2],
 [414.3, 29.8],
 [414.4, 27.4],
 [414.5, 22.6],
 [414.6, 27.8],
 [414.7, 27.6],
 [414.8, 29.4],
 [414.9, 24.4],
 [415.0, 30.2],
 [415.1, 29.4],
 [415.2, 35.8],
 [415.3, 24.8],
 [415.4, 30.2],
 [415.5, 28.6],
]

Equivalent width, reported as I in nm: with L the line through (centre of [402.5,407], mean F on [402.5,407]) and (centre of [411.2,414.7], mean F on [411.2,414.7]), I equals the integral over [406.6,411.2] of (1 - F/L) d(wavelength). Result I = 0.37 nm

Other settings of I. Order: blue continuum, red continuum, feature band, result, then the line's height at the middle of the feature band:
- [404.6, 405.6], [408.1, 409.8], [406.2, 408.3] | 0.073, 29.5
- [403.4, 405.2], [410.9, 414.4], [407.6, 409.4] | 0.113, 30.1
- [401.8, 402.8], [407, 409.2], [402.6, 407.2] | -0.187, 28.8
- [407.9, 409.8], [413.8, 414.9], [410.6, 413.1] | 0.037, 28.4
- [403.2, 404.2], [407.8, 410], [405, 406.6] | -0.057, 29.1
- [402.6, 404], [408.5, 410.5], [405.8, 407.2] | -0.097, 27.5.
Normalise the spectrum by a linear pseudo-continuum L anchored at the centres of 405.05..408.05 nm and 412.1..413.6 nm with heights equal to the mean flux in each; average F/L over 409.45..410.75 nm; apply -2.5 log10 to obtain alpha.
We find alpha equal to 0.25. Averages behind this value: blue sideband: 29.4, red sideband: 28.7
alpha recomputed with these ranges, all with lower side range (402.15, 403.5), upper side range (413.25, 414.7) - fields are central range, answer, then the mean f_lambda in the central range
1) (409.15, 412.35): 0.09 mag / 25.7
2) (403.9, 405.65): -0.12 mag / 31.3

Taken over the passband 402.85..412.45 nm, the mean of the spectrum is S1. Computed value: 28.4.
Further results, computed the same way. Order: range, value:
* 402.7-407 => 30.1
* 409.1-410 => 25.7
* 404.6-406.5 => 30.3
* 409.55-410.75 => 22.8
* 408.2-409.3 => 28.5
